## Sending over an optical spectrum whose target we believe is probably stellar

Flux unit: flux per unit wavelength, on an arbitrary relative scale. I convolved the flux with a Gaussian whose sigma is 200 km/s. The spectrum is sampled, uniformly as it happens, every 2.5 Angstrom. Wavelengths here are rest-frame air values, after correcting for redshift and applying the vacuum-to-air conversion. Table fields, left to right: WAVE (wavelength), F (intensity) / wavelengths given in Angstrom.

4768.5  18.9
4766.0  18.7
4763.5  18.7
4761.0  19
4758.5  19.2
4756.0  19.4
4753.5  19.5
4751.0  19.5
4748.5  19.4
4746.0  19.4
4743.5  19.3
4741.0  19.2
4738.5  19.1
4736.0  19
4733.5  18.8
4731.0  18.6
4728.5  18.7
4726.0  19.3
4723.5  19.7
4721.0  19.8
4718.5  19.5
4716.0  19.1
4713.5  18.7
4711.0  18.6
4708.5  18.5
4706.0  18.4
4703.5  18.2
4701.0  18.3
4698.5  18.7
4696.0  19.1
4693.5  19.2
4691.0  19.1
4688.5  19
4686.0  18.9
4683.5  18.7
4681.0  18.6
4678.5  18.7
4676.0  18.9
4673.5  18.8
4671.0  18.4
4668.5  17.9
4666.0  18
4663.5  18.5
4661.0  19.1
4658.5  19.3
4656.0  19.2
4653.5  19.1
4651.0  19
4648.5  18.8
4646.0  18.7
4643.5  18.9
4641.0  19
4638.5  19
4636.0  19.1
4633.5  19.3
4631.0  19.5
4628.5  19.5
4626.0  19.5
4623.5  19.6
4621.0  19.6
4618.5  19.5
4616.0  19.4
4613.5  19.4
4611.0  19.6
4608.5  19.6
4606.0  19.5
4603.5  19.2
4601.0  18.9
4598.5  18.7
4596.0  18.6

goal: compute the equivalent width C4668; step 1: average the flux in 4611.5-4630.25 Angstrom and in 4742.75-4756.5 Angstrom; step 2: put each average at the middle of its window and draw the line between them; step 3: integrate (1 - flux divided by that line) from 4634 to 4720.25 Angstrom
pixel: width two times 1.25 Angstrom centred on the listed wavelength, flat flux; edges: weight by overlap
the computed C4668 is 2.9 Angstrom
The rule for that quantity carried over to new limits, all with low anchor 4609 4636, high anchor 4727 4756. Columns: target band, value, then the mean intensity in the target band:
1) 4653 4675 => 0.76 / 18.7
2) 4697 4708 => 0.48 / 18.4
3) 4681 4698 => 0.29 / 19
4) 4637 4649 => 0.33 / 18.9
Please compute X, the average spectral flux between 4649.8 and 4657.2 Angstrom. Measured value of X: 19.1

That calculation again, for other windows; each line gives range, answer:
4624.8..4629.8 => 19.5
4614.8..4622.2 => 19.5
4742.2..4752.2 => 19.4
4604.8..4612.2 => 19.6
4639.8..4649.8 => 18.9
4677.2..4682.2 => 18.7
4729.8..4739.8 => 18.9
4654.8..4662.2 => 19.2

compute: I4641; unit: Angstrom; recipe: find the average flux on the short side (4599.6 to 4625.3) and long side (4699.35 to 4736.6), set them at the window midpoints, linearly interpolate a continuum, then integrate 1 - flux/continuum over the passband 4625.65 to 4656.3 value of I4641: 0.3 Angstrom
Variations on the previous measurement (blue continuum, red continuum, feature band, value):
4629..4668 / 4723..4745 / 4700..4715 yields 0.45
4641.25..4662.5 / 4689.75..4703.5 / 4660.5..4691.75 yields 0.43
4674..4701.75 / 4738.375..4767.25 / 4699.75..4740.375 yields 0.27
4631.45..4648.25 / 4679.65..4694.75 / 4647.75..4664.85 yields -0.02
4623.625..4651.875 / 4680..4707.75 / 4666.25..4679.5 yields 0.28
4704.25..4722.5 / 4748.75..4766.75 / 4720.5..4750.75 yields -0.21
